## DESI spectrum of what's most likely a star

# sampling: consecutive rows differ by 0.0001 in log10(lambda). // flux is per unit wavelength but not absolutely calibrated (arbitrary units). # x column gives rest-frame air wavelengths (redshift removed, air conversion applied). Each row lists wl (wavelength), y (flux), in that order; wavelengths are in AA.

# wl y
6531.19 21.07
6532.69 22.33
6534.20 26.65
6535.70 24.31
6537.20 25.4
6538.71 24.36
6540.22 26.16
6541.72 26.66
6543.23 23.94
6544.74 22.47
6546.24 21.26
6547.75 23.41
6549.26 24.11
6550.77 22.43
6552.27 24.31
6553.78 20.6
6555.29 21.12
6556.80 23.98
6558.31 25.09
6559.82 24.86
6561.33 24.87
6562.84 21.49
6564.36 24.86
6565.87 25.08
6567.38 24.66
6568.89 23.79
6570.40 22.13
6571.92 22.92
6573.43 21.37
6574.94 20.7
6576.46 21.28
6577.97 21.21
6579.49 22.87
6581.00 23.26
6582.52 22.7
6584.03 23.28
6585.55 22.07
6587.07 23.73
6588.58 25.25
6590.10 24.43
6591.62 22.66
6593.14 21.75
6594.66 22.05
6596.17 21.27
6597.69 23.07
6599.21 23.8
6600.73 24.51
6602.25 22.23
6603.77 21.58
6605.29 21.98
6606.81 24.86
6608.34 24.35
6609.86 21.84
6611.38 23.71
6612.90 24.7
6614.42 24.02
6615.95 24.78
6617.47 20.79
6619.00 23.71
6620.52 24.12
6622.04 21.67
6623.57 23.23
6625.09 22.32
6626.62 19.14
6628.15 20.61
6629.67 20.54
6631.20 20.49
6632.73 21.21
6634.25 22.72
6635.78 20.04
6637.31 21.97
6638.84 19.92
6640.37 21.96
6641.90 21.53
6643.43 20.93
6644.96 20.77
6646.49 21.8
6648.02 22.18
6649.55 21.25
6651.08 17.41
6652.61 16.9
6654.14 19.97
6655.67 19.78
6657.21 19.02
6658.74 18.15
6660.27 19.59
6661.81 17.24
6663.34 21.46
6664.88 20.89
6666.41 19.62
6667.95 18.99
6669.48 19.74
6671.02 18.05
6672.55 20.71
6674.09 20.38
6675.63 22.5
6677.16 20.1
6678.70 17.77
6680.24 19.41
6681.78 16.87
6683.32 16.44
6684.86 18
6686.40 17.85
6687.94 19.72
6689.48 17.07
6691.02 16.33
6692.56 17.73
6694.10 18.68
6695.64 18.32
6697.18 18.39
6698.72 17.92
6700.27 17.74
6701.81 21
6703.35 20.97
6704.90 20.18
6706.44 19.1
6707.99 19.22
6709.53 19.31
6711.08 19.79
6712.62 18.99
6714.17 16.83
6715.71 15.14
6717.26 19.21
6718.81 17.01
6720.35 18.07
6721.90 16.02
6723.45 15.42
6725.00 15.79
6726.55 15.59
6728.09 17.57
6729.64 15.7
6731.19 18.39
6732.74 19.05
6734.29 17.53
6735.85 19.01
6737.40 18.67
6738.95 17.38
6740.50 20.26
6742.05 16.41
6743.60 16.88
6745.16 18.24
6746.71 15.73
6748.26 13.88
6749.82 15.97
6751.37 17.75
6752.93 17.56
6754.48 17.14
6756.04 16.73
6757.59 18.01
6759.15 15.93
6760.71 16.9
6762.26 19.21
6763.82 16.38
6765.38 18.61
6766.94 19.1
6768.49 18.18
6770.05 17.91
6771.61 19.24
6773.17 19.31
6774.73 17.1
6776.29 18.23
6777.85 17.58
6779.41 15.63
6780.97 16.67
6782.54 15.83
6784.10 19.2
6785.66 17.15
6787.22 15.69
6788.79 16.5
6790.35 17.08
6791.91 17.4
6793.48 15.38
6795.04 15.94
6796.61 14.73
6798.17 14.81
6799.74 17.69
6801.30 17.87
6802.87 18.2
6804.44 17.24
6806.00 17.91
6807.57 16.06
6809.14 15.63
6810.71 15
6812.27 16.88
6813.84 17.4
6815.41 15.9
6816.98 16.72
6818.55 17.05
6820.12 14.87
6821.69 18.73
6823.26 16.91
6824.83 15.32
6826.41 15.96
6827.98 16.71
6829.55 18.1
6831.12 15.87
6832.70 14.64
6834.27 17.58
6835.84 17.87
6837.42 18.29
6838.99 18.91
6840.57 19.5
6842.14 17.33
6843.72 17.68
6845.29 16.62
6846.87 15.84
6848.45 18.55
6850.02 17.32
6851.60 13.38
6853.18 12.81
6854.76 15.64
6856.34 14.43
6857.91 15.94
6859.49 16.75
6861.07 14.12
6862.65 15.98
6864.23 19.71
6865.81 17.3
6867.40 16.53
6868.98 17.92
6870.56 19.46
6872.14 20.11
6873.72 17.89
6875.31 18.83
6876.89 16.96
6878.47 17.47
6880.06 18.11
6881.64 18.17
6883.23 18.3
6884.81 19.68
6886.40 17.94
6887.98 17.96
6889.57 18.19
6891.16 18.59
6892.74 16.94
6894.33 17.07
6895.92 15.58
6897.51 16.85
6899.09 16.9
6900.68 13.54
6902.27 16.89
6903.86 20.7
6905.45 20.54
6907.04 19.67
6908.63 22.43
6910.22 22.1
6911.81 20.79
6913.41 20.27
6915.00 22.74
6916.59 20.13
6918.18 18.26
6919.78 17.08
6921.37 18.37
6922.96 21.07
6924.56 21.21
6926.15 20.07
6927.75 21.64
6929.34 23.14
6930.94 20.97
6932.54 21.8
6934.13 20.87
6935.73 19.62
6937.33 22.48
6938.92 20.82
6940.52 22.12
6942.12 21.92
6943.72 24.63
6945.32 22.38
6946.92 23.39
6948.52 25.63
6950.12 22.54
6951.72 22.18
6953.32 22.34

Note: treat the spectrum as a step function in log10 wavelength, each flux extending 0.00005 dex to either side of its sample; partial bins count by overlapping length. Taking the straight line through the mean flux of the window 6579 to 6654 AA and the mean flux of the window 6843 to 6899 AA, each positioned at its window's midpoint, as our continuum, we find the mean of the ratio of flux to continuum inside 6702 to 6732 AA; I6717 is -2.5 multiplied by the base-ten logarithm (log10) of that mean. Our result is 0.13 mag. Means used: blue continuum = 22.2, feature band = 17.9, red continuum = 17.2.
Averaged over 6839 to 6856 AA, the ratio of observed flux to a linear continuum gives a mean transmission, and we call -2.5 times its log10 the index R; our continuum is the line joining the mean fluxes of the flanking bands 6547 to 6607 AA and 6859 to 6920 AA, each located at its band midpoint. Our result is 0.151 mag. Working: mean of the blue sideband 23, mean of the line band 16.5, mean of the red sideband 18.3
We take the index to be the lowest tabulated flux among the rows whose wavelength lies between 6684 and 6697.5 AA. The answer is 16.33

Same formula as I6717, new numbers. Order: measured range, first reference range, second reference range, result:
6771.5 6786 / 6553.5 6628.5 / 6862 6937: 0.17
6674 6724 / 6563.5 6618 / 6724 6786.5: 0.06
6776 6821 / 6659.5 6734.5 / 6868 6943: 0.14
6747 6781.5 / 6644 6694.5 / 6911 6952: 0.15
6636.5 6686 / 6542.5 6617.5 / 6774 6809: 0.05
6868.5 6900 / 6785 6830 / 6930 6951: 0.11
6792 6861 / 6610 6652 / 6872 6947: 0.22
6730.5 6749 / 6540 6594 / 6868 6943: 0.20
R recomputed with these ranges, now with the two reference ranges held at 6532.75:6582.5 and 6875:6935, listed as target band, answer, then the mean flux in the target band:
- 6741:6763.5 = 0.24 mag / 16.9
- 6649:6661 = 0.17 mag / 19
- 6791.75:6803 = 0.25 mag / 16.3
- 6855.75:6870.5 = 0.18 mag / 16.7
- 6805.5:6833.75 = 0.23 mag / 16.4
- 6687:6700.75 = 0.21 mag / 18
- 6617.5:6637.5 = 0.05 mag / 21.6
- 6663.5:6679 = 0.11 mag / 20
